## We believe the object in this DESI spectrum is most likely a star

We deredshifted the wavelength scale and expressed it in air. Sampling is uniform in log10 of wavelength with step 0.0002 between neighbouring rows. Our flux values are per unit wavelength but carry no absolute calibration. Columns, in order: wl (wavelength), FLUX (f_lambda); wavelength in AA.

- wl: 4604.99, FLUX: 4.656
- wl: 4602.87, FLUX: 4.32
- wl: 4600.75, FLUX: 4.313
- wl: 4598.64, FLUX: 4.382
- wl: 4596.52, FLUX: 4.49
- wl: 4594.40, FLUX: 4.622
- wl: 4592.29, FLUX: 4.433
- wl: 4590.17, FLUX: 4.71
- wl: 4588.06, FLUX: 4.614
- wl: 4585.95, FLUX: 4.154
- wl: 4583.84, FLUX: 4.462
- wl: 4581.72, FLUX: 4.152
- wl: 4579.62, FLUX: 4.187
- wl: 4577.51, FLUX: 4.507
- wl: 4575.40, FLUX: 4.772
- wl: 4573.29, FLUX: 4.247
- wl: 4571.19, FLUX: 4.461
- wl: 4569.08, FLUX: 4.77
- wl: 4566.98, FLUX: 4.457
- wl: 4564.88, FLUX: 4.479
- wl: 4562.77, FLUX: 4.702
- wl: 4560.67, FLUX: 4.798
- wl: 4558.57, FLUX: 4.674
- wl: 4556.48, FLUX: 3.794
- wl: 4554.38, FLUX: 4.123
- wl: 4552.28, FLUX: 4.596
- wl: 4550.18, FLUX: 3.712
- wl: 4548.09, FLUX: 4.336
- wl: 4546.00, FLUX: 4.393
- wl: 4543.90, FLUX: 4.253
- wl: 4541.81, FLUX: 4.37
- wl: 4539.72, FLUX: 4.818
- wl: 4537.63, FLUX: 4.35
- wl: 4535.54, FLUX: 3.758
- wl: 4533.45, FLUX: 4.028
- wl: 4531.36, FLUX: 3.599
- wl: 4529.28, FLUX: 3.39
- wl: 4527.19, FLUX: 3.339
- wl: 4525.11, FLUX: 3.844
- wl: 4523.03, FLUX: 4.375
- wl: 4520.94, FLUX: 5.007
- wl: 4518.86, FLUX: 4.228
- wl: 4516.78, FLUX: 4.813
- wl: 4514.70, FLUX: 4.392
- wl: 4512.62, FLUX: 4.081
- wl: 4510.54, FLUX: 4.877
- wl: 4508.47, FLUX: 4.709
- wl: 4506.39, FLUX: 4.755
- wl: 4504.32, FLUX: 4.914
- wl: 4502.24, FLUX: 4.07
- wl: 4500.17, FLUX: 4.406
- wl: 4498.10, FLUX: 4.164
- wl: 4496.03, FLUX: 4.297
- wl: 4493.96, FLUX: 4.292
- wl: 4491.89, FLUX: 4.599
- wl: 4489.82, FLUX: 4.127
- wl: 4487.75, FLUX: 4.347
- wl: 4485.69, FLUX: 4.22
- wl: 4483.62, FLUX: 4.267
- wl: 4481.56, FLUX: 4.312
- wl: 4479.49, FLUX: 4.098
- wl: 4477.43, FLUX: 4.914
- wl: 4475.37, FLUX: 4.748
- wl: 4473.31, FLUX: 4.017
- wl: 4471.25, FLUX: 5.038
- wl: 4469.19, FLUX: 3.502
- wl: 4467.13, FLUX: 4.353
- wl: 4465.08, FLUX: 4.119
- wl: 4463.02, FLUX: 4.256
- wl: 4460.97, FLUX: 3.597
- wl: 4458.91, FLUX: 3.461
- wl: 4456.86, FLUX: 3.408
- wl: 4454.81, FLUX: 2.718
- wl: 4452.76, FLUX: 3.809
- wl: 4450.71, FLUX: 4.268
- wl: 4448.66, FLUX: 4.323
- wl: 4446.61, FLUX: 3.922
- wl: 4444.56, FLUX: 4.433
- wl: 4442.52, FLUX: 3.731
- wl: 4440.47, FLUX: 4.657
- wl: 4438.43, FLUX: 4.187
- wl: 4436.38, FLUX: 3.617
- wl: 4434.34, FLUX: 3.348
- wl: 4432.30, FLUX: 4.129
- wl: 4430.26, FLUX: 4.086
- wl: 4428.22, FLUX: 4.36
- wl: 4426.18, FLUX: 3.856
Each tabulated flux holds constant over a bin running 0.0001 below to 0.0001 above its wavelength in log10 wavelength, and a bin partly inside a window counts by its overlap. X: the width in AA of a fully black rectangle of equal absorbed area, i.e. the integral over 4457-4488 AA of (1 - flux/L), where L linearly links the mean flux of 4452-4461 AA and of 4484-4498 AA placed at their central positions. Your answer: -3.2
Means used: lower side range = 3.36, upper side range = 4.3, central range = 4.19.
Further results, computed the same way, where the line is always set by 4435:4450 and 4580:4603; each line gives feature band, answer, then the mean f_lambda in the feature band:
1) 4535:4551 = 0.18 AA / 4.27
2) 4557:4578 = -0.95 AA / 4.57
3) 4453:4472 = 1.56 AA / 3.81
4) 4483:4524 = -2.06 AA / 4.45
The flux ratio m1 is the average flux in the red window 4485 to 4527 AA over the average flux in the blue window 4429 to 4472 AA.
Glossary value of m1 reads 1.12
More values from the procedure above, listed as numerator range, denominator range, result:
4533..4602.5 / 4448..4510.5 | 1.04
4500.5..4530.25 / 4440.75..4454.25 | 1.07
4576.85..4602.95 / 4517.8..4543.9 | 1.08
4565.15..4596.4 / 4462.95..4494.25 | 1.03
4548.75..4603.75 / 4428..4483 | 1.09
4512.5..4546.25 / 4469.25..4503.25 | 0.96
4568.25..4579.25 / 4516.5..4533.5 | 1.12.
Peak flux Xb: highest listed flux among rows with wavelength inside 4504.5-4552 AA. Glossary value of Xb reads 5.007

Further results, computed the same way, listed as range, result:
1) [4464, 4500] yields 5.038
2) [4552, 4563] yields 4.798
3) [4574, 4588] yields 4.772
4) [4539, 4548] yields 4.818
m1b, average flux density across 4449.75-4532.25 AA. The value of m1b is 4.2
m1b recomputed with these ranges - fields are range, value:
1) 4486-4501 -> 4.31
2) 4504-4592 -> 4.35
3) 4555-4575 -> 4.49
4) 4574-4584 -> 4.4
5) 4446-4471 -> 3.85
